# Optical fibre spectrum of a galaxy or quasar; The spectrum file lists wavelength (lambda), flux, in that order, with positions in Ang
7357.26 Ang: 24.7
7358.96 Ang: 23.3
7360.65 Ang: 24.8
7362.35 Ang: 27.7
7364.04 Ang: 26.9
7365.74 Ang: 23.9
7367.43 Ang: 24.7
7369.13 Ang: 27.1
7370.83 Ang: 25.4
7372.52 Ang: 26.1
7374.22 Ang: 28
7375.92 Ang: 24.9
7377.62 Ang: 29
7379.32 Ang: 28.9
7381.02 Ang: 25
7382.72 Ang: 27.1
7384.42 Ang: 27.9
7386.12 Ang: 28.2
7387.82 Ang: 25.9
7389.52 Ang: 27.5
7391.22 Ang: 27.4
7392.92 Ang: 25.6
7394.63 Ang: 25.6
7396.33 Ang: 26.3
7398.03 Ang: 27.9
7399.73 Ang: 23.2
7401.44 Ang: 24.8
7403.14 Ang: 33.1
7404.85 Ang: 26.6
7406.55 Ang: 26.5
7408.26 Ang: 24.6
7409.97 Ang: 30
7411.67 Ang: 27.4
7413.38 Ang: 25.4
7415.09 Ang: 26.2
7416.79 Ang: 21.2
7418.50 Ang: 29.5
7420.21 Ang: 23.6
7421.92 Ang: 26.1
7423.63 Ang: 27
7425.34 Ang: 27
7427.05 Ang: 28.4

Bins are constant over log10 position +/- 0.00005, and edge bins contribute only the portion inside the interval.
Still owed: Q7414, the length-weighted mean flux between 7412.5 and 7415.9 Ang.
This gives 25.8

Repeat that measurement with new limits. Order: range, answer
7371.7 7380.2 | 27.4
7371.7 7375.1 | 27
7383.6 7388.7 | 27.3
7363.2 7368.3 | 25.2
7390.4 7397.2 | 26.2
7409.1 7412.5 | 28.7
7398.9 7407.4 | 26.8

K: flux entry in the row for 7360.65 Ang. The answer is 24.8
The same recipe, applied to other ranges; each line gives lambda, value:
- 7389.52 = 27.5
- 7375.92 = 24.9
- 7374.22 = 28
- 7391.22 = 27.4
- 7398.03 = 27.9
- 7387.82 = 25.9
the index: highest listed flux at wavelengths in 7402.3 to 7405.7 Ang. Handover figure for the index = 33.1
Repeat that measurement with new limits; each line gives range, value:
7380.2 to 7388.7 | 28.2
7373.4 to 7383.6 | 29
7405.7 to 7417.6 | 30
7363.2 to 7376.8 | 28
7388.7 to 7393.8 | 27.5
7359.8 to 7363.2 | 27.7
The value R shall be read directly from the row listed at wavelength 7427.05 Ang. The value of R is 28.4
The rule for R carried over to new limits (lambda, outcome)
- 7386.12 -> 28.2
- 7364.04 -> 26.9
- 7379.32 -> 28.9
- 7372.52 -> 26.1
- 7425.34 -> 27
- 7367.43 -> 24.7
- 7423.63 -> 27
